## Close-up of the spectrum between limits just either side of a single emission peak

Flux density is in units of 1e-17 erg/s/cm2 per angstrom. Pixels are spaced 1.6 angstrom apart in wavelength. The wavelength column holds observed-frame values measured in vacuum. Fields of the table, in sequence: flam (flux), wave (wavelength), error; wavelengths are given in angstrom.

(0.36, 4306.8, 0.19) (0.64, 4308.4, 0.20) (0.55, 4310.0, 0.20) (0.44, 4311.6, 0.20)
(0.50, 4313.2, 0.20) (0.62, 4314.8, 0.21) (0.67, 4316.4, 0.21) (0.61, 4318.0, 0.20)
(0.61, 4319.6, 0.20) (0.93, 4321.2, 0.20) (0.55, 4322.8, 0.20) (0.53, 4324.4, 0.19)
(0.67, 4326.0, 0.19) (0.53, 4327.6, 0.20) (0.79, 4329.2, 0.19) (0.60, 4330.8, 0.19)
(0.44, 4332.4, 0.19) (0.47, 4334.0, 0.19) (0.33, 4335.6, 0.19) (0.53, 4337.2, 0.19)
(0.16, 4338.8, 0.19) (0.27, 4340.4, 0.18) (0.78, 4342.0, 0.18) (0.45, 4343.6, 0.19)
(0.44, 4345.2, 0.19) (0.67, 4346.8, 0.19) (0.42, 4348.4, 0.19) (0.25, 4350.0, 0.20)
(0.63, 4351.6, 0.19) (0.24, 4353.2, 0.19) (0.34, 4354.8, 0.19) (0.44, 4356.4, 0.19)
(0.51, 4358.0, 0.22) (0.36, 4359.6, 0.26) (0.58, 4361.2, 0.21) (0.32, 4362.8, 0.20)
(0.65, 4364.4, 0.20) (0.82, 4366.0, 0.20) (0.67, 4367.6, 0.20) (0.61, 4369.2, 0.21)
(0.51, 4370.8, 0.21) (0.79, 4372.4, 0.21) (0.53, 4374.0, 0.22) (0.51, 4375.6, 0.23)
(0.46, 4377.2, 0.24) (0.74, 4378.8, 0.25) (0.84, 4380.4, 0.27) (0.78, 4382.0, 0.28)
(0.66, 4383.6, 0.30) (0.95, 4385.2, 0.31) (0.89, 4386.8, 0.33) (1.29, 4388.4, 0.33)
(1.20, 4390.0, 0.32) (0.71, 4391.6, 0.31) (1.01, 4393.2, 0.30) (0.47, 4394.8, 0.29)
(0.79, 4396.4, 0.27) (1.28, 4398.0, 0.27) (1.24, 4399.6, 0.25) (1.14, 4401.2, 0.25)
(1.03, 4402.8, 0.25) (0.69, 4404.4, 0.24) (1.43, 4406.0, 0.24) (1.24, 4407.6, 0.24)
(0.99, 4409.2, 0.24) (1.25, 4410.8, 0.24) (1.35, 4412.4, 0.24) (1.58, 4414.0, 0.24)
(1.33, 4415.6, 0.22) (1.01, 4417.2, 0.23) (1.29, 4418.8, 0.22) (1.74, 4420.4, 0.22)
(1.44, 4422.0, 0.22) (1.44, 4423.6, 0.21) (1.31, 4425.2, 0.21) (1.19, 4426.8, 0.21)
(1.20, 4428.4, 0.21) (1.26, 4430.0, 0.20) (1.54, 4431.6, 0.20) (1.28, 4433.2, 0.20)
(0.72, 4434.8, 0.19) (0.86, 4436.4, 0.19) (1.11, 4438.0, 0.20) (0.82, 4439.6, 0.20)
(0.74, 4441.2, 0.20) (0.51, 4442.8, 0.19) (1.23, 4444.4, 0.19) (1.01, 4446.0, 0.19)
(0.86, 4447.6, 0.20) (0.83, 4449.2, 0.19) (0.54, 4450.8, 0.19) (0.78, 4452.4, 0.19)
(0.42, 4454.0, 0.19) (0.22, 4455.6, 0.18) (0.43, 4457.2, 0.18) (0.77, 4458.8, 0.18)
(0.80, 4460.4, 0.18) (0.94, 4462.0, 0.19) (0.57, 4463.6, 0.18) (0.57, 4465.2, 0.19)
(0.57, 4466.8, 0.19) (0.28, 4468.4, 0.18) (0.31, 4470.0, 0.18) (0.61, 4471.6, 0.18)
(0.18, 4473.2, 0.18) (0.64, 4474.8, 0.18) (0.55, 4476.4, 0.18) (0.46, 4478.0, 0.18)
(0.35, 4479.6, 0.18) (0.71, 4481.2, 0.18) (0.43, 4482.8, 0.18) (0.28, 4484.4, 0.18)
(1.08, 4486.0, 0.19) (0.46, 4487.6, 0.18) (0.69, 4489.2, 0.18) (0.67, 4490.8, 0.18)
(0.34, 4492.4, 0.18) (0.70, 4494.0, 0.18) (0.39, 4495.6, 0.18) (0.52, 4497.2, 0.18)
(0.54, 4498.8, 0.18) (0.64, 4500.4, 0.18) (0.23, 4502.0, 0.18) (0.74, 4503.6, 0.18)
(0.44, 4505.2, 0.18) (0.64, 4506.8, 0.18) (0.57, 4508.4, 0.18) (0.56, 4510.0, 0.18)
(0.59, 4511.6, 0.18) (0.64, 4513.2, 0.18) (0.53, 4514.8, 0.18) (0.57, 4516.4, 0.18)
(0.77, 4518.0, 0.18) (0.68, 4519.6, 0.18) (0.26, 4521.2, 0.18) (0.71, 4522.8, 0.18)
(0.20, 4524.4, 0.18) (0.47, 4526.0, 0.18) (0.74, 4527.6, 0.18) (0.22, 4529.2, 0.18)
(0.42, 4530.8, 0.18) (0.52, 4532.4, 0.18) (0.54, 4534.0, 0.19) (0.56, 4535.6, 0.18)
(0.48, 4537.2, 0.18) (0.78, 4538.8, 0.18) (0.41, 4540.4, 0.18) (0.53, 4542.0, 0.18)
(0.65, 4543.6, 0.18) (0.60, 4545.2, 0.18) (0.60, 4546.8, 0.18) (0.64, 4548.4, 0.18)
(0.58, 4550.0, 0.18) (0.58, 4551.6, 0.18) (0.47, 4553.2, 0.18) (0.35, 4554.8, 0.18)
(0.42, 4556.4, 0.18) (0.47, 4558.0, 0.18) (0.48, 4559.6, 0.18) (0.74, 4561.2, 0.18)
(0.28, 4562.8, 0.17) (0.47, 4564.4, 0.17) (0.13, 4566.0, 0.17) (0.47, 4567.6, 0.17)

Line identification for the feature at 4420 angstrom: C IV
